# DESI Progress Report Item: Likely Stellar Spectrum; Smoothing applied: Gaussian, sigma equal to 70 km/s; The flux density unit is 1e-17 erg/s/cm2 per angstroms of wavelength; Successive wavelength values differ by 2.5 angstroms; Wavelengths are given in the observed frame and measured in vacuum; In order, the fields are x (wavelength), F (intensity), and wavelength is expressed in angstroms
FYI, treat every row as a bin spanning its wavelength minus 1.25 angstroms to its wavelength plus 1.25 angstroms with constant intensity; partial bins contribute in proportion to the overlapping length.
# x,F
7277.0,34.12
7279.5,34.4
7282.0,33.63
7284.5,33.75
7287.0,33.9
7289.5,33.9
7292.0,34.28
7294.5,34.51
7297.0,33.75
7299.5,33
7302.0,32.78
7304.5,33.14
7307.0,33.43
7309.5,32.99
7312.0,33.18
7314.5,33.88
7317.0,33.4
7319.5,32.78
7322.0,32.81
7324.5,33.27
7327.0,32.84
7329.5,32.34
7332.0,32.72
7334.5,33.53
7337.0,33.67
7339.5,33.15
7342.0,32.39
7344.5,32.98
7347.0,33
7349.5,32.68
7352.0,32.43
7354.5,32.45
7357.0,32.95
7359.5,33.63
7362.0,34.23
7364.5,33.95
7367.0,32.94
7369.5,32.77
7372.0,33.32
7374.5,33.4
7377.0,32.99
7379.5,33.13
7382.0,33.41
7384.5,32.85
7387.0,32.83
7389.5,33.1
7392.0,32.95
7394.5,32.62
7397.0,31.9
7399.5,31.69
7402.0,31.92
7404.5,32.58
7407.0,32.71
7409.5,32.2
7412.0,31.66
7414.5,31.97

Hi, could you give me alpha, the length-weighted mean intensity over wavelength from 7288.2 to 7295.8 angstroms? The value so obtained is 34.2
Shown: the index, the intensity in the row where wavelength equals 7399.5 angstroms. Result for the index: 31.69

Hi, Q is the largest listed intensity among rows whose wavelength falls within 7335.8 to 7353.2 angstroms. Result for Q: 33.67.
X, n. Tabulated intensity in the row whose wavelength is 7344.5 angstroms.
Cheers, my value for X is 32.98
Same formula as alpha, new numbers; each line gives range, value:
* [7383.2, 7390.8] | 32.9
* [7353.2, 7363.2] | 33.3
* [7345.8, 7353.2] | 32.7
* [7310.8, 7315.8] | 33.5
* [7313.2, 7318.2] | 33.6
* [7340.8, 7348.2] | 32.8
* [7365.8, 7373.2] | 33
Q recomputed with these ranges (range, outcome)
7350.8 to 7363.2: 34.23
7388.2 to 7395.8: 33.1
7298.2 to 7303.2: 33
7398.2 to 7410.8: 32.71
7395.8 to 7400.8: 31.9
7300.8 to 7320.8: 33.88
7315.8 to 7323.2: 33.4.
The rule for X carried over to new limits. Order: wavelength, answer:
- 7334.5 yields 33.53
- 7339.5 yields 33.15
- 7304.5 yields 33.14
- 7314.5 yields 33.88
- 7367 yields 32.94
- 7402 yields 31.92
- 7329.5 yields 32.34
